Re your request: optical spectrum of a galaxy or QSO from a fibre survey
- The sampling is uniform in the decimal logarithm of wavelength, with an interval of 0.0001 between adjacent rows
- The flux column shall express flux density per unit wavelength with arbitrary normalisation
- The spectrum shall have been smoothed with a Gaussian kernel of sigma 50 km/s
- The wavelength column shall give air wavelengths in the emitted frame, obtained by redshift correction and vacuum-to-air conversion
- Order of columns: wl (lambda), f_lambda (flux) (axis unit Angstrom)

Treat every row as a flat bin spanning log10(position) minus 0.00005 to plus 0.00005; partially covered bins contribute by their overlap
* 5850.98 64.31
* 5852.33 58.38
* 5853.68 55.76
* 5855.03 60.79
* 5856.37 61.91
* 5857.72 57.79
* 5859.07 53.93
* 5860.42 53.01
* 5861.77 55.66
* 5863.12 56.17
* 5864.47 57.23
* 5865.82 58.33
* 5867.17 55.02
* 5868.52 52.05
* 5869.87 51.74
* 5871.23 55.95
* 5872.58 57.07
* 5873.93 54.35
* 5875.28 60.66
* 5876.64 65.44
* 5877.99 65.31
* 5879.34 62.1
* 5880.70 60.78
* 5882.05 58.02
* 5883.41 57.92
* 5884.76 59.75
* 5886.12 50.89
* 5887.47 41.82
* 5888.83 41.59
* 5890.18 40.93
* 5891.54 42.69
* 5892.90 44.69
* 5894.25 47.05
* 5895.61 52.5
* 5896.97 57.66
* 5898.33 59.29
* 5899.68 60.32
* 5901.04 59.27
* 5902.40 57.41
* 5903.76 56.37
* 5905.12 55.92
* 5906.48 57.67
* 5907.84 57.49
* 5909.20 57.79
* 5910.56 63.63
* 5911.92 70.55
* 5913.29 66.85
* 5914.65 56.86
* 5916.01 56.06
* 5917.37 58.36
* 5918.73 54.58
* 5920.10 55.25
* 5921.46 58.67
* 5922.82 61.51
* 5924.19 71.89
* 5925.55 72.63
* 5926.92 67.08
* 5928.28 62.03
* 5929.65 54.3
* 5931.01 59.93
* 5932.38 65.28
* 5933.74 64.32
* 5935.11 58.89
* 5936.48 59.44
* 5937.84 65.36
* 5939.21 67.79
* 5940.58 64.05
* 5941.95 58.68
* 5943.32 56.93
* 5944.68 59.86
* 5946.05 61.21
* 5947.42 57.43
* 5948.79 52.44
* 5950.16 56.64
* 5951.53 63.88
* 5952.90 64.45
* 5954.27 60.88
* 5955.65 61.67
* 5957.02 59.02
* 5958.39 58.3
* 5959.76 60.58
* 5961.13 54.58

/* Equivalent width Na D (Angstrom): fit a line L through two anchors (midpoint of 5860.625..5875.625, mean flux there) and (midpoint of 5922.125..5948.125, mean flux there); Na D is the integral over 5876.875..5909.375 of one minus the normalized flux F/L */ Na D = 2.1 Angstrom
